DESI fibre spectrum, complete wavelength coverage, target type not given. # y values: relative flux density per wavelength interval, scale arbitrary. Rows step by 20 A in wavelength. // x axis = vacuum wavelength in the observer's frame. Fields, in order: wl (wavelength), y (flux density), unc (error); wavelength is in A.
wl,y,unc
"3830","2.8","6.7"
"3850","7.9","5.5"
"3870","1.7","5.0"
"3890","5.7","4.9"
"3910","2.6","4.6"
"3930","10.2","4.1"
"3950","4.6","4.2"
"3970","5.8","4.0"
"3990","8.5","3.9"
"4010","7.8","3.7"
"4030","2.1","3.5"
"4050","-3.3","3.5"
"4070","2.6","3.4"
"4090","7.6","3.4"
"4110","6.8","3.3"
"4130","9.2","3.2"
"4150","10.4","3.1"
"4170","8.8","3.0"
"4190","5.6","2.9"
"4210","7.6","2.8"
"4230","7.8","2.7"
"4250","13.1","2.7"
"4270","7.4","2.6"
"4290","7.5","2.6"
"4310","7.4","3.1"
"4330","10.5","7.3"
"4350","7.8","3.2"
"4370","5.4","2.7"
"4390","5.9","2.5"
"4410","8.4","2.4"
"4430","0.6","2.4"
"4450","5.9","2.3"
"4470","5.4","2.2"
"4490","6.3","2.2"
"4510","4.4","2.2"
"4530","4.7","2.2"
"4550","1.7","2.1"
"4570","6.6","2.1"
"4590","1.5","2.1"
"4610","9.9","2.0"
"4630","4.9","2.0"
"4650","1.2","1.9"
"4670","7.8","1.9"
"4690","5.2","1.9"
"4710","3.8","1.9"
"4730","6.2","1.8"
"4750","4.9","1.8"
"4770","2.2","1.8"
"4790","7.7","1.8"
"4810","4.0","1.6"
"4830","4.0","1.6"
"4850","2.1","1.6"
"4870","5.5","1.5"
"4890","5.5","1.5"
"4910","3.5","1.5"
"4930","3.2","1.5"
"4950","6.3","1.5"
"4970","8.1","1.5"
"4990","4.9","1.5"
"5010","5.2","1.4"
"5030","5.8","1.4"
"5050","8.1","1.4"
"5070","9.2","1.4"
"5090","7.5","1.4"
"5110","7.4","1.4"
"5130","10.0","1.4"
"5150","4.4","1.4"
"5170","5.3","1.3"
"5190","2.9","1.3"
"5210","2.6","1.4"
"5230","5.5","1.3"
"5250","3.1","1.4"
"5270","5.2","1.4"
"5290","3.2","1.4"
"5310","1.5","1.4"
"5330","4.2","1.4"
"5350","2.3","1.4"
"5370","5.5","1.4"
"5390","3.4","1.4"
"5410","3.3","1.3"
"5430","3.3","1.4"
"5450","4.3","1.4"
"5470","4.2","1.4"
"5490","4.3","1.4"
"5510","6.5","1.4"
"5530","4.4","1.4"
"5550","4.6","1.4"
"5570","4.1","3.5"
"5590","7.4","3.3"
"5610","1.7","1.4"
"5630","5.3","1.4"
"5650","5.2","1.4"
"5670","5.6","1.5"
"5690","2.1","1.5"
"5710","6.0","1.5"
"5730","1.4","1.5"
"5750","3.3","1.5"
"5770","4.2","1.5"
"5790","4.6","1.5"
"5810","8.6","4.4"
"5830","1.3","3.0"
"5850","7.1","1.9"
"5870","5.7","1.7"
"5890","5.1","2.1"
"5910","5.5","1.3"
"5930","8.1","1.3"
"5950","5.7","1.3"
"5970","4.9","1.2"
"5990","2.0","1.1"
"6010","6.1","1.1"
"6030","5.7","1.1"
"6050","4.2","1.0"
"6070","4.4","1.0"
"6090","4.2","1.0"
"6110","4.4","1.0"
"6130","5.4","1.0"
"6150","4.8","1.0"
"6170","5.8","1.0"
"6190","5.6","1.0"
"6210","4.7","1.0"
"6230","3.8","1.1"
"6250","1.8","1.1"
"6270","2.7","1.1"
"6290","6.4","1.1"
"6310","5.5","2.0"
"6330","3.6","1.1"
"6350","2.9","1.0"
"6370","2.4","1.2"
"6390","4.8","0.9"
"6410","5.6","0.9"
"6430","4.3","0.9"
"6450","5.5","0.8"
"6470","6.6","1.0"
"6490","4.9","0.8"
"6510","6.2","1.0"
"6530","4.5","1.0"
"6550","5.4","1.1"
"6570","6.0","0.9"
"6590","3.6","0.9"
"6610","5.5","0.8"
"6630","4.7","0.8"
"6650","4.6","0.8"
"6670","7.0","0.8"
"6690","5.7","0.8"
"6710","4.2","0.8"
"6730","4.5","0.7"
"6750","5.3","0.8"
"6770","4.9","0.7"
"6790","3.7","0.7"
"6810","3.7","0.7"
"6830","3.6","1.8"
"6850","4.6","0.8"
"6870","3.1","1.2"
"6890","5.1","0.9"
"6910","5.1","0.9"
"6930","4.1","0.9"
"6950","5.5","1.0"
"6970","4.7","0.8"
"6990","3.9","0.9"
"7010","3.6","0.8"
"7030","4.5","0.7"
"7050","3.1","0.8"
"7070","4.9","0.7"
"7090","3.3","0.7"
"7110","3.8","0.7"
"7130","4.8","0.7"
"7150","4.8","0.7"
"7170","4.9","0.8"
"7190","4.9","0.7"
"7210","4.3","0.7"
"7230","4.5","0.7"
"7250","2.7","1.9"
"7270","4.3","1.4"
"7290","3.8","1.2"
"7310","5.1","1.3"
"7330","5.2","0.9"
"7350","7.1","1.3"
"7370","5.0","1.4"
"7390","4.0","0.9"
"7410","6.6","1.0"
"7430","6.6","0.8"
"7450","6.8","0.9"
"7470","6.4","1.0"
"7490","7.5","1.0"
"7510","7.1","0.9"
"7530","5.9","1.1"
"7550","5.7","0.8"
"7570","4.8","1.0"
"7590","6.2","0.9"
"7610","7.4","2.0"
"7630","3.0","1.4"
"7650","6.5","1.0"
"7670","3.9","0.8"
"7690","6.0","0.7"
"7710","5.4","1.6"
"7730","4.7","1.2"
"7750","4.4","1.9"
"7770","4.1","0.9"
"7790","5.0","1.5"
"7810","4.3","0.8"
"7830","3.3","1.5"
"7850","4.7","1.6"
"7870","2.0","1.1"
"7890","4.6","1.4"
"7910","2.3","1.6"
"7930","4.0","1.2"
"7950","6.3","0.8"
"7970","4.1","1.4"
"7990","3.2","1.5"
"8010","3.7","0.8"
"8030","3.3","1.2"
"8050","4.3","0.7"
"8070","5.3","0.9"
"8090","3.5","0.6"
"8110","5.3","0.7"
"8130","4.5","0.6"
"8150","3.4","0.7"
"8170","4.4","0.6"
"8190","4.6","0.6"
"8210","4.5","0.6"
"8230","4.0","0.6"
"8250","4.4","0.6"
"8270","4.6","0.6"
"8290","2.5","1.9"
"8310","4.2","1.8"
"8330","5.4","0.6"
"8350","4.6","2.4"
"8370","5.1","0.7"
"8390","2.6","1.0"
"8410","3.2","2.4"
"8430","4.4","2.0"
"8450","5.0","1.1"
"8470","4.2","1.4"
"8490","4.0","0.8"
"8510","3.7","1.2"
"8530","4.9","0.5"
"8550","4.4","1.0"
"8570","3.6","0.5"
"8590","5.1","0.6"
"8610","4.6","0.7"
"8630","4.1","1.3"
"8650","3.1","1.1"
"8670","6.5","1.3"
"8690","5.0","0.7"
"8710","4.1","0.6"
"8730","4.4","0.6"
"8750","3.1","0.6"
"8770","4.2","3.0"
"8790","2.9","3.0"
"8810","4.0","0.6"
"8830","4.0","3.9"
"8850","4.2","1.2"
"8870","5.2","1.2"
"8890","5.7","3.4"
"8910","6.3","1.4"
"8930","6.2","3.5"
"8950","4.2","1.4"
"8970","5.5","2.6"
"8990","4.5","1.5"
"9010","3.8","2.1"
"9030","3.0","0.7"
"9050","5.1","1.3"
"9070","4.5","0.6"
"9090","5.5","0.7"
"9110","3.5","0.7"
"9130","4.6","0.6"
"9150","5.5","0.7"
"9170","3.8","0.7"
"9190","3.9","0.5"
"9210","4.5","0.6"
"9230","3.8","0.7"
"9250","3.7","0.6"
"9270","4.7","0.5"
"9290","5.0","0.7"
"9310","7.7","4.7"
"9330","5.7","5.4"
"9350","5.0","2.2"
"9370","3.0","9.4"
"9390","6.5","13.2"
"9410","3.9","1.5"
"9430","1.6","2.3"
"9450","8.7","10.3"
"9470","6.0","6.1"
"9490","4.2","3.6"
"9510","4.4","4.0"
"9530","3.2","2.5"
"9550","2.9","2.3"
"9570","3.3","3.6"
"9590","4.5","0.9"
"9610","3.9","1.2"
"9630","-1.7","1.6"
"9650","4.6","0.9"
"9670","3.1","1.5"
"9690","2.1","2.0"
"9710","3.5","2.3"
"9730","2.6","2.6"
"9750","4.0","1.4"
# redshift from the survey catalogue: 1.68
